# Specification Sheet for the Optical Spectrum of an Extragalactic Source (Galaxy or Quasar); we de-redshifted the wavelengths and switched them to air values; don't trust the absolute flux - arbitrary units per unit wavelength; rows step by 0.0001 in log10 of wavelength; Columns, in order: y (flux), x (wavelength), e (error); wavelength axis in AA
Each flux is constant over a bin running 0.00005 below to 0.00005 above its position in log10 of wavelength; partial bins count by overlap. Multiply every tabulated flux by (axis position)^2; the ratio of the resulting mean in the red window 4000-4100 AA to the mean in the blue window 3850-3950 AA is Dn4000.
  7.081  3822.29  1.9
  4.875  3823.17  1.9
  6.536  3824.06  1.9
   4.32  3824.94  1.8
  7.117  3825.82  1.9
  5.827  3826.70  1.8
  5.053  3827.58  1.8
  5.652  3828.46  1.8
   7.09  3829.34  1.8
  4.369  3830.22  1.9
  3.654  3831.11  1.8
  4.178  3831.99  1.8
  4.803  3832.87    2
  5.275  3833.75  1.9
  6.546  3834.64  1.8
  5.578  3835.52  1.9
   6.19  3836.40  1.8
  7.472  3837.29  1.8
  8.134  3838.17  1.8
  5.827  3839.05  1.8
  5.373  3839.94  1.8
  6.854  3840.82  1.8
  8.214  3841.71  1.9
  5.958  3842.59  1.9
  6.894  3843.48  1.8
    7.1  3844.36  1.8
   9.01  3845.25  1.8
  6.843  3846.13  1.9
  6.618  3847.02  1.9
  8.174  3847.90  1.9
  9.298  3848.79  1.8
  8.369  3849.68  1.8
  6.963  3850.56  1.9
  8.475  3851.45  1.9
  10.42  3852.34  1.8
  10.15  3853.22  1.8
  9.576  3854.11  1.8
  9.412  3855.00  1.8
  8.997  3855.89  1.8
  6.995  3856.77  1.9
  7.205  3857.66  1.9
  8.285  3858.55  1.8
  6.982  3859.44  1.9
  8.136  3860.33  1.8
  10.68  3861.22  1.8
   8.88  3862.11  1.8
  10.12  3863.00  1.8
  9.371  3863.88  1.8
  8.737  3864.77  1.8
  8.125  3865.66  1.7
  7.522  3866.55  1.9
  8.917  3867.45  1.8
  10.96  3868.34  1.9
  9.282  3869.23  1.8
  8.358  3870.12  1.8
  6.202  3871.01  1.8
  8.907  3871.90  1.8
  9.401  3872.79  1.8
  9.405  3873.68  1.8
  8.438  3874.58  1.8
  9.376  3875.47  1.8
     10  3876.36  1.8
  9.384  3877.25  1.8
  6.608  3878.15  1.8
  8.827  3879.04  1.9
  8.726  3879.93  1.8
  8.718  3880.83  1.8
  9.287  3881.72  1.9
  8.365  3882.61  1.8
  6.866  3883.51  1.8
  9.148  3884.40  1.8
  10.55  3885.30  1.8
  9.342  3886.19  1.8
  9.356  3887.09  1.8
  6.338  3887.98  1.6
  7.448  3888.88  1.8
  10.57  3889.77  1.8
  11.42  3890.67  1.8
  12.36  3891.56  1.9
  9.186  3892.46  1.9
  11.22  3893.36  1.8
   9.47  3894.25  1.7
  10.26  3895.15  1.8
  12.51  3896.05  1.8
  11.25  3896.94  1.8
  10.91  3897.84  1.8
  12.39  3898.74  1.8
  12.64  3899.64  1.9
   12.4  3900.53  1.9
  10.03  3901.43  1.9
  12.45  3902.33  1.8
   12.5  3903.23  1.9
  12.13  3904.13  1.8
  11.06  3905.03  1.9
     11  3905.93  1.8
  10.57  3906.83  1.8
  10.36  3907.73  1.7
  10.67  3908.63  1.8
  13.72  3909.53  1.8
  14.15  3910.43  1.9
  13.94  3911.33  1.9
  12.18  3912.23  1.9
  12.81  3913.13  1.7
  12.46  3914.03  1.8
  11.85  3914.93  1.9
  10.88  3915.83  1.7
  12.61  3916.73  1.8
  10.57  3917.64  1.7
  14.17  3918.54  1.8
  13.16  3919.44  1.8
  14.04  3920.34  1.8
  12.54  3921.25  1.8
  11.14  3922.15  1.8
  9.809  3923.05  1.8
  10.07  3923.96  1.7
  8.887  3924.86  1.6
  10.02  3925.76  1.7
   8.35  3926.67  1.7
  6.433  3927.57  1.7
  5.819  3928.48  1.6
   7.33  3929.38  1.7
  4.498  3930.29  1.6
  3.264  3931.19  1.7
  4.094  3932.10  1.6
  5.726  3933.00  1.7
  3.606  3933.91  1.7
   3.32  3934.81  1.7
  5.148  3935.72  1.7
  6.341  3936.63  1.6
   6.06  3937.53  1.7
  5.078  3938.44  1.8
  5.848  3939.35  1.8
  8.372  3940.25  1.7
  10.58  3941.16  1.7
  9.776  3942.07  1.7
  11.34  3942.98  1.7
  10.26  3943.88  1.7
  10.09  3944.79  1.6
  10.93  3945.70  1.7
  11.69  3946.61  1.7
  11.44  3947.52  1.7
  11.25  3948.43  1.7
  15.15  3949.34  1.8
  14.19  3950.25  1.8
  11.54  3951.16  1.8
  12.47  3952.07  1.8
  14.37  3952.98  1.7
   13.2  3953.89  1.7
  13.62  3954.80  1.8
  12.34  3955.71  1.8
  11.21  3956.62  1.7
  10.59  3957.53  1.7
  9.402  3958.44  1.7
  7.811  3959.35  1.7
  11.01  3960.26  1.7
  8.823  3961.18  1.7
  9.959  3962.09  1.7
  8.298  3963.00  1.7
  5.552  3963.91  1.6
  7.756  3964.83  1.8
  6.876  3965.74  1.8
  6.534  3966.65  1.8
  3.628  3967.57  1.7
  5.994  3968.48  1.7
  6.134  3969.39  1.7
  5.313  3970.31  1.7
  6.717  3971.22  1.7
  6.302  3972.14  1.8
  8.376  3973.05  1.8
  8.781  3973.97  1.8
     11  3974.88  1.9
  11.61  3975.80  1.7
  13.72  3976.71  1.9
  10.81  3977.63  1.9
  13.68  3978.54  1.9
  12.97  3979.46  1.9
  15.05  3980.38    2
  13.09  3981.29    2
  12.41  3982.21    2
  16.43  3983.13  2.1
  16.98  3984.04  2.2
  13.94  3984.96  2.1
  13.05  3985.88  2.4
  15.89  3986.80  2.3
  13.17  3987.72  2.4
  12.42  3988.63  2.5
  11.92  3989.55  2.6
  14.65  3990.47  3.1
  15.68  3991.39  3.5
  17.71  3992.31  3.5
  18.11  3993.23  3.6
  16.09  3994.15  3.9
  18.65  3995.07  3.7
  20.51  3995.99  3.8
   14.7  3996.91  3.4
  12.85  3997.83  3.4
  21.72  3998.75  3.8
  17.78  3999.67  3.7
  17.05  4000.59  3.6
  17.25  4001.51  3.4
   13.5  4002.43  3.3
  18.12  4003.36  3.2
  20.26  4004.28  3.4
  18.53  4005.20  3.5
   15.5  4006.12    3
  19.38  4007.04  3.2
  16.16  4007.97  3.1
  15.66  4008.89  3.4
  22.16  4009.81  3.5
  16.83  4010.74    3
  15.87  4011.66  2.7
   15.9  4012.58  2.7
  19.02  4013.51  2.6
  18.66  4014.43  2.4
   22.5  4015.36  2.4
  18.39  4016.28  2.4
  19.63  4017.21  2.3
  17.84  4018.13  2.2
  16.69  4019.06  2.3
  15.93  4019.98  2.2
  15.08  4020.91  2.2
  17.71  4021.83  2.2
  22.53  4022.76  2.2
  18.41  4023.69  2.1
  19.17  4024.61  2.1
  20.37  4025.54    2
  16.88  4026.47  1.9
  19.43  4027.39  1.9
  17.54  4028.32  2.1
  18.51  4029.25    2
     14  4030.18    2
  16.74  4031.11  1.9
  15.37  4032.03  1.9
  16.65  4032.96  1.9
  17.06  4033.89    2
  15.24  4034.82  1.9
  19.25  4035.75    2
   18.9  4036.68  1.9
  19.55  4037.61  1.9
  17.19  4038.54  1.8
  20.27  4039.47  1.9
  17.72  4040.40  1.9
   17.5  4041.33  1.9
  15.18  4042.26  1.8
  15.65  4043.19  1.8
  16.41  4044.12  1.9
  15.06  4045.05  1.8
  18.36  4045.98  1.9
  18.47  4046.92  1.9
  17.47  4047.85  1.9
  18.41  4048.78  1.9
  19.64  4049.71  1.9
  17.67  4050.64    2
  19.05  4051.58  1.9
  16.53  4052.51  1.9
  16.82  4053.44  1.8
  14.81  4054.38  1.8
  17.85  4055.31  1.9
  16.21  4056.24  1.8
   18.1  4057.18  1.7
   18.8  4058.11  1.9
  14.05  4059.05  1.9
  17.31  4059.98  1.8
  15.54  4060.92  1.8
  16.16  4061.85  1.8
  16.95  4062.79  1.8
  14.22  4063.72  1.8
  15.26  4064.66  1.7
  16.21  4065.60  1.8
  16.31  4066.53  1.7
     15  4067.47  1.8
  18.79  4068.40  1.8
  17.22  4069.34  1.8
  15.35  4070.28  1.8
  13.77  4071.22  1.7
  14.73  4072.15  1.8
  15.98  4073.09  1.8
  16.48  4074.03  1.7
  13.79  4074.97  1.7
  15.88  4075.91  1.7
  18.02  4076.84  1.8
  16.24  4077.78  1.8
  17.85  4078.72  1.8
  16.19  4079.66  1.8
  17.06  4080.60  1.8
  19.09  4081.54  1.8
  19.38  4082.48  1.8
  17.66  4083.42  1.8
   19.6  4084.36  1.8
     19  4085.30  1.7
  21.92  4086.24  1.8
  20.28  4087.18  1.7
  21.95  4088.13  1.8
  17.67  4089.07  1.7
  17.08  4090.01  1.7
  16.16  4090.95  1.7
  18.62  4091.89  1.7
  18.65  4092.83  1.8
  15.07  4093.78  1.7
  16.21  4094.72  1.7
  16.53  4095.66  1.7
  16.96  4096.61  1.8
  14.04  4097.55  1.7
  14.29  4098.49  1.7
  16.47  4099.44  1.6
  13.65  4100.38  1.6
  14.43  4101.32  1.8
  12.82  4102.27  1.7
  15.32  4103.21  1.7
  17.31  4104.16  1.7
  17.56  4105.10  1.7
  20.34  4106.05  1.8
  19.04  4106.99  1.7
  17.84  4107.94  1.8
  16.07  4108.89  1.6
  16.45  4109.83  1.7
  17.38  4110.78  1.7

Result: 1.95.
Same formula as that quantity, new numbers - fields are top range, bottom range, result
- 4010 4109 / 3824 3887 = 2.44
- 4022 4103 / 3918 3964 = 1.92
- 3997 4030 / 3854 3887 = 2.20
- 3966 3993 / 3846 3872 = 1.43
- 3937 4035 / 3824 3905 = 1.73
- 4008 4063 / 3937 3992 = 1.69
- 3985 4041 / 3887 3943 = 1.85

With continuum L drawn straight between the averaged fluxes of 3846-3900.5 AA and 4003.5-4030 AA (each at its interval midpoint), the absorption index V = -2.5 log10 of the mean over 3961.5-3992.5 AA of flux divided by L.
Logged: 0.41 mag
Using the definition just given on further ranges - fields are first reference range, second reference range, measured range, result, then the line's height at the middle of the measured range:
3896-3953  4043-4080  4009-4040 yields -0.21 mag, 14.9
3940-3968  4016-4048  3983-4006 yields -0.15 mag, 14.1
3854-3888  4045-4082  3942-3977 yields 0.24 mag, 12.4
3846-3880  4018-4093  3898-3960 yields 0.12 mag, 11.6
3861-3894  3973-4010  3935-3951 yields 0.31 mag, 12.7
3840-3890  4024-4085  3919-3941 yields 0.45 mag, 11.4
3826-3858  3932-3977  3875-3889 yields -0.13 mag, 7.73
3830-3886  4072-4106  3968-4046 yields -0.14 mag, 13.8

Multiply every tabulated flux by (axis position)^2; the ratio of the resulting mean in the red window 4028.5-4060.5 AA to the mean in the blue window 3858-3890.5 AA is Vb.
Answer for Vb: 2.14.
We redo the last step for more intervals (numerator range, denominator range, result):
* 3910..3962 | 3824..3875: 1.38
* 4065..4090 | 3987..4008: 1.09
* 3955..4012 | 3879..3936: 1.37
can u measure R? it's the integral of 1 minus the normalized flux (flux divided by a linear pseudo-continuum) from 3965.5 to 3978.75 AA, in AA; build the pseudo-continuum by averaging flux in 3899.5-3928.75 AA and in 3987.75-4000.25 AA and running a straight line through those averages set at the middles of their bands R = 5.9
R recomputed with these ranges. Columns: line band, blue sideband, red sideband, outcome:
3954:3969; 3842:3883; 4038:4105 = 4.39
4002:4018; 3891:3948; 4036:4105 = -4.34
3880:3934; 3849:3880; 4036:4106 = 0.88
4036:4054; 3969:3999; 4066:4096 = -2.12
